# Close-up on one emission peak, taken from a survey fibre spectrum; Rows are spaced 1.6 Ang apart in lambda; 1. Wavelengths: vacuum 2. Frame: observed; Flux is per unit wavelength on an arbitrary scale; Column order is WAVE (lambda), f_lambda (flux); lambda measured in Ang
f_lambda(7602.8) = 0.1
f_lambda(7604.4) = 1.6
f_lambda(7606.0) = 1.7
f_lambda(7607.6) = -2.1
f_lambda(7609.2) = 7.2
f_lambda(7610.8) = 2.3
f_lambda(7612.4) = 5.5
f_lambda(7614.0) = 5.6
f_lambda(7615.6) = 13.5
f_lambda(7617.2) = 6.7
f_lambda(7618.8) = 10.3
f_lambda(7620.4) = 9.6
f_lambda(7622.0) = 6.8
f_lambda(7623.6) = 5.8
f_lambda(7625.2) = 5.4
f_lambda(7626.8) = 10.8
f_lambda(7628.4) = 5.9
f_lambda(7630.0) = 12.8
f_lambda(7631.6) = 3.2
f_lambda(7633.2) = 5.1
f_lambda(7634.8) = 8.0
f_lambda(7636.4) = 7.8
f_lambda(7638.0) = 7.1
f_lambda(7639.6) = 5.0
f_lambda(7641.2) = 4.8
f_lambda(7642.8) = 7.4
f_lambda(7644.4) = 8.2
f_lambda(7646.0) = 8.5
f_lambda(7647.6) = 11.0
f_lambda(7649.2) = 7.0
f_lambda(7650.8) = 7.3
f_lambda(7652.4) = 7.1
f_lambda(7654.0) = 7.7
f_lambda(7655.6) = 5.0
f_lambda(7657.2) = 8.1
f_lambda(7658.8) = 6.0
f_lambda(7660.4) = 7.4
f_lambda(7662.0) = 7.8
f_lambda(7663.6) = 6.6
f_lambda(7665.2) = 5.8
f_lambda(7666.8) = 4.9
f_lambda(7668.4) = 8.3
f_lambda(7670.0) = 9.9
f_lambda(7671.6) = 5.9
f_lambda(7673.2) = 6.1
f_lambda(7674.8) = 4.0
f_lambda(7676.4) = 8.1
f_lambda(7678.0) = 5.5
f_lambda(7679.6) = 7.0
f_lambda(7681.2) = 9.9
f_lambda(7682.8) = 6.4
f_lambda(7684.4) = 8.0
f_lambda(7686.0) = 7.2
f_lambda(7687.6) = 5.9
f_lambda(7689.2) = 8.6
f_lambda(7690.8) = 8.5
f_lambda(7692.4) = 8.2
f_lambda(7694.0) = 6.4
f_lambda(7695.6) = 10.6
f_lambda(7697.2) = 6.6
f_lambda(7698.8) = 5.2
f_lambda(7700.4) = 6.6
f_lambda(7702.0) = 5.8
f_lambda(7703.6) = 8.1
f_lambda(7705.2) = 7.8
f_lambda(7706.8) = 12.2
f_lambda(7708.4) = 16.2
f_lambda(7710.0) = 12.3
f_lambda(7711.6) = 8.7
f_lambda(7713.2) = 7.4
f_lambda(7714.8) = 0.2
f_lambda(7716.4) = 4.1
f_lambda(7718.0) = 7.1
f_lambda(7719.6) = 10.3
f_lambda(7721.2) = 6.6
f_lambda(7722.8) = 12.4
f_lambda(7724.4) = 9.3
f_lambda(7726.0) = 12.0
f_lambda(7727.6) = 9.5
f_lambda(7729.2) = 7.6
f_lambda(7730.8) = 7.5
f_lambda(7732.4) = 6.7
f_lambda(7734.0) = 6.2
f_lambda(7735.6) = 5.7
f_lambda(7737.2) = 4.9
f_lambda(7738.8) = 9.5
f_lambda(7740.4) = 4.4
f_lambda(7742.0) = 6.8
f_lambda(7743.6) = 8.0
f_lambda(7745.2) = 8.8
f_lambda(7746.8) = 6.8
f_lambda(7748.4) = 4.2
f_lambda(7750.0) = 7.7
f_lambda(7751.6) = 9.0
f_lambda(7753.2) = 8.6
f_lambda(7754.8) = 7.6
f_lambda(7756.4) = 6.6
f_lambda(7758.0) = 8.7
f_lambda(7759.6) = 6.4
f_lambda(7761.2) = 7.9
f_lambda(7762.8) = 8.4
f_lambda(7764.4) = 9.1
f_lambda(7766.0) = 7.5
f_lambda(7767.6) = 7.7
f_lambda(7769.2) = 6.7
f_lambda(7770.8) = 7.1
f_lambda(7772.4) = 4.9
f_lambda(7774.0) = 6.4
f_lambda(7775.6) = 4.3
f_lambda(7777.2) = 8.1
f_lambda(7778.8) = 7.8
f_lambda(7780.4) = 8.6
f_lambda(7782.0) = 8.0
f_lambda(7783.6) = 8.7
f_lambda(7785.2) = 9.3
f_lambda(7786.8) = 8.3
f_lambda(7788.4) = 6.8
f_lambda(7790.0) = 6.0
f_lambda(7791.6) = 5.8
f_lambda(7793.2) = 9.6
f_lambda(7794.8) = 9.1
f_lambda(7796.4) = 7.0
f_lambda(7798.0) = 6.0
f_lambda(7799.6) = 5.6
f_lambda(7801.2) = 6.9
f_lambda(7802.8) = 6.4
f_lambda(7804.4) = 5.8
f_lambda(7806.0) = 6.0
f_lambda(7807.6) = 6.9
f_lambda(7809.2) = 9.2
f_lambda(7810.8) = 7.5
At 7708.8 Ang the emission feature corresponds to [S II]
